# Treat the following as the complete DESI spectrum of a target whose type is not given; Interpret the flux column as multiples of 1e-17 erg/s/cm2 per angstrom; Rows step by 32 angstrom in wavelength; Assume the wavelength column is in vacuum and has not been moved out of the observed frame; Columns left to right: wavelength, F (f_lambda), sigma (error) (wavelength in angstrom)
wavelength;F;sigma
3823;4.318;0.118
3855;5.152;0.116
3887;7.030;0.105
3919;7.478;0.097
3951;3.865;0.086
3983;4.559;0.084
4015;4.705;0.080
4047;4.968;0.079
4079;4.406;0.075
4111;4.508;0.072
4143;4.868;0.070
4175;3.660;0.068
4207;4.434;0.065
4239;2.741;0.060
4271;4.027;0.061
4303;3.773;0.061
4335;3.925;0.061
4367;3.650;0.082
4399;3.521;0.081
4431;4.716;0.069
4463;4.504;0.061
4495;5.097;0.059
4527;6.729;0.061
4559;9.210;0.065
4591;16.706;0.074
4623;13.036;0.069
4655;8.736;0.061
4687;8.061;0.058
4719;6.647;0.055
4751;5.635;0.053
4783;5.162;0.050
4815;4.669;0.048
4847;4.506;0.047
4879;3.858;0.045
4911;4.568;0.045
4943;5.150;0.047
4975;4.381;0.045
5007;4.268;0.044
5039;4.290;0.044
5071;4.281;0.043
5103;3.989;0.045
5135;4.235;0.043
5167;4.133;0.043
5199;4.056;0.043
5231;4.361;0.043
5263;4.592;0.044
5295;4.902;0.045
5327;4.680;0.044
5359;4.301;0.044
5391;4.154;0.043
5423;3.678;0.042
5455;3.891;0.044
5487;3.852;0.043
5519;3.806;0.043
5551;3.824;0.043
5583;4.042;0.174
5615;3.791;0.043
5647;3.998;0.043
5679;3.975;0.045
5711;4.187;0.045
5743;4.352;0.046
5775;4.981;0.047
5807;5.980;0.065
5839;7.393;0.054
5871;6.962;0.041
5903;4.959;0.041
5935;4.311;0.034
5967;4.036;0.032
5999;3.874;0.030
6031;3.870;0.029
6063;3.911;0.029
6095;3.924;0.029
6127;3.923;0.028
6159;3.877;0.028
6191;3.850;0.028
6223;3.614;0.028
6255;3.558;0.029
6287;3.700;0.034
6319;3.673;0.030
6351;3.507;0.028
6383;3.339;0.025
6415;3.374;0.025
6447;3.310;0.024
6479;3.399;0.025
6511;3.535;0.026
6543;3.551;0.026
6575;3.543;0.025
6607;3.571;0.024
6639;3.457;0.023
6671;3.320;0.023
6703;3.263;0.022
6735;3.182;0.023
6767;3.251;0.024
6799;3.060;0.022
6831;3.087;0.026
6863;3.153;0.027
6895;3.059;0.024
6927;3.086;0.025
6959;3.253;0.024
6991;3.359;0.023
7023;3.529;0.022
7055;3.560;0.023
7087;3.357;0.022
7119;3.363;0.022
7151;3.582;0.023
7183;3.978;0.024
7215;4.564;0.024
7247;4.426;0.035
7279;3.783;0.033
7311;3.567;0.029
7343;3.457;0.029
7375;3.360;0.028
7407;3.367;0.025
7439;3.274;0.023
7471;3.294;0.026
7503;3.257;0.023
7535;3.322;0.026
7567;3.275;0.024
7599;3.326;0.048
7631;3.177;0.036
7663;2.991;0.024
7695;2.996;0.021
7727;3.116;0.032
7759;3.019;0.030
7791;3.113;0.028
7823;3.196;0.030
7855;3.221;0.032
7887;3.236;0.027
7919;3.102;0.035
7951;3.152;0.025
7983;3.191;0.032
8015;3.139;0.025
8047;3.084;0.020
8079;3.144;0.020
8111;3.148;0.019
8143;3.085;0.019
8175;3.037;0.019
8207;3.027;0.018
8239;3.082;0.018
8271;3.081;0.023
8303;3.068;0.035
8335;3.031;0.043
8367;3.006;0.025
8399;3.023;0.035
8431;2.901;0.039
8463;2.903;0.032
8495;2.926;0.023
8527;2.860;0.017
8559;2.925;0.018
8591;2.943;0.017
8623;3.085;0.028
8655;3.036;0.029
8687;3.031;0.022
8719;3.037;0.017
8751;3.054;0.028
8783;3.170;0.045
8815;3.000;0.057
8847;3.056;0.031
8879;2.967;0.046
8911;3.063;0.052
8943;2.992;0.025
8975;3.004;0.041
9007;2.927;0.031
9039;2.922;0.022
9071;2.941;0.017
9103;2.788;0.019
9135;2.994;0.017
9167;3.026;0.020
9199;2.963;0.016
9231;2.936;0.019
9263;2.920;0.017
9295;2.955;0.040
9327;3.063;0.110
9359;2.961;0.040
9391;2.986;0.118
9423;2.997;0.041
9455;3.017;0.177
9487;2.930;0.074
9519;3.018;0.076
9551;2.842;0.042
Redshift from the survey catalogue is 2.76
